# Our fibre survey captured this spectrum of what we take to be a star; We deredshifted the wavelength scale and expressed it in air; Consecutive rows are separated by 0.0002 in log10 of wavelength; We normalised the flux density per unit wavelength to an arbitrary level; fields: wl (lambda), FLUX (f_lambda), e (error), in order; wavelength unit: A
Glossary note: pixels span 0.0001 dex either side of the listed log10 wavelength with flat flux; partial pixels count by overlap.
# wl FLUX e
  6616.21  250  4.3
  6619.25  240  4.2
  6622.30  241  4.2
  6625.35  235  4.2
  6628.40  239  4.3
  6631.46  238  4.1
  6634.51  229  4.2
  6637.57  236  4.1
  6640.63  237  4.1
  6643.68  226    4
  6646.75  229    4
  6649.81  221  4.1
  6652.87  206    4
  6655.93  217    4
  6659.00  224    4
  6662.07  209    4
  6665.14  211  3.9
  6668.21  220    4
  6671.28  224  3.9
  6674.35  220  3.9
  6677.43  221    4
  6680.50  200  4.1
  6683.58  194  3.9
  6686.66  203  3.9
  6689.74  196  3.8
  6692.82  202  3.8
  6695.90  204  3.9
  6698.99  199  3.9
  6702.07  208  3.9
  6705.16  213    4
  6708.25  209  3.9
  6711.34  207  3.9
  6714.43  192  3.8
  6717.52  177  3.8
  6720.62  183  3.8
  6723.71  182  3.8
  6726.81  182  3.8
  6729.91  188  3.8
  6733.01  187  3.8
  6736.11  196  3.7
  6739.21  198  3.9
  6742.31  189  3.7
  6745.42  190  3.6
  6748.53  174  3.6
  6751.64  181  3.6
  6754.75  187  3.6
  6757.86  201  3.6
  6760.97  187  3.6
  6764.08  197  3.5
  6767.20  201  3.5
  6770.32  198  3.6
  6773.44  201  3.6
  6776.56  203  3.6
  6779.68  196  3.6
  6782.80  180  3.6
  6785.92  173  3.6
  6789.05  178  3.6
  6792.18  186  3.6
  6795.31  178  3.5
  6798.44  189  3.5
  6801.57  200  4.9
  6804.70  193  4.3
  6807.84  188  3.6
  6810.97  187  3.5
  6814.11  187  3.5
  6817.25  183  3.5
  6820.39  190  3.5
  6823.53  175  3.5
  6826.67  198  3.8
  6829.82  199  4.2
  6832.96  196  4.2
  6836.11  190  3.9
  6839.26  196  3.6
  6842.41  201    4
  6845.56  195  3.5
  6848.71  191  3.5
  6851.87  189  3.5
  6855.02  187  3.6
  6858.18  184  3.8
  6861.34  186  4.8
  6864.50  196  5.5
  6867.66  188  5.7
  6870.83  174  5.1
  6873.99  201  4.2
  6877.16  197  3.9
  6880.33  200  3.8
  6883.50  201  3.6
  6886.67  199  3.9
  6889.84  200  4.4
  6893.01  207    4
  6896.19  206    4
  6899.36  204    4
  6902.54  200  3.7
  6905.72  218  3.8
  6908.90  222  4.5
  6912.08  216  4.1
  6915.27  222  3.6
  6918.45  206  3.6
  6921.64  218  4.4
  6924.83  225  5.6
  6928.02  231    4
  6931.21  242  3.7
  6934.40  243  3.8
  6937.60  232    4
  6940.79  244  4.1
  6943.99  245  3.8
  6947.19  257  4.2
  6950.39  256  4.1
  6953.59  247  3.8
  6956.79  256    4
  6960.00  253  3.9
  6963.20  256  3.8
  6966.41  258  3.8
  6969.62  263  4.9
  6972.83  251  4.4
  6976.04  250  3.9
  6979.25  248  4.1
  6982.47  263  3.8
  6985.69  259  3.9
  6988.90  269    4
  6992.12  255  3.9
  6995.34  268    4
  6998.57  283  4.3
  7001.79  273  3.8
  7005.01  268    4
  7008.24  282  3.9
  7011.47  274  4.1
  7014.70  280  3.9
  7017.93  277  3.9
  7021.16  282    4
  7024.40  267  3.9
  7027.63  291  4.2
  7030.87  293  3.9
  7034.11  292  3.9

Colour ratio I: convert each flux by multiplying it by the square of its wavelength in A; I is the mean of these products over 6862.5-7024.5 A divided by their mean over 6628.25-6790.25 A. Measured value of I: 1.26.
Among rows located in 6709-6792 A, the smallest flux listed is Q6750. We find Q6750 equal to 173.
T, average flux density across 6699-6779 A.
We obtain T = 193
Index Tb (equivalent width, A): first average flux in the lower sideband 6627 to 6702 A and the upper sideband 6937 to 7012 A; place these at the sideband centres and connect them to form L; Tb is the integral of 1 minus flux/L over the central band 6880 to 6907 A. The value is 4.79 A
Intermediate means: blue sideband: 217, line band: 204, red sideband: 259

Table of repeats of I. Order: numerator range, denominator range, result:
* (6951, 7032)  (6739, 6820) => 1.50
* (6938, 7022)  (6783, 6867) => 1.45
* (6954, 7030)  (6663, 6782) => 1.46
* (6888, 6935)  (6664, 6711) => 1.11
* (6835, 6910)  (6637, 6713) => 0.98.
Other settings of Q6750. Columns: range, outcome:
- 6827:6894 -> 174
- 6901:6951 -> 200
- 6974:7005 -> 248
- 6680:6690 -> 194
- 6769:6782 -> 196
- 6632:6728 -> 177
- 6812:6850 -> 175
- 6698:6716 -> 192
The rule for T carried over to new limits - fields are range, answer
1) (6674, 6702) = 204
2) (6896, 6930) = 216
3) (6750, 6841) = 190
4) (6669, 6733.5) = 200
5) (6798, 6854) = 192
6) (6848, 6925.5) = 201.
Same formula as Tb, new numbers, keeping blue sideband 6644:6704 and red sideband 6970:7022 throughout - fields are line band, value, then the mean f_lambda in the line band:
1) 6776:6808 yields 6.16 A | 187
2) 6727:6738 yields 1.58 A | 190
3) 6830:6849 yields 3.54 A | 195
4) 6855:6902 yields 9.74 A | 196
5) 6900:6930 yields 4.24 A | 217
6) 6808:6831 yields 4.70 A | 188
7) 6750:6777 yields 3.82 A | 195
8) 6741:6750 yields 1.58 A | 184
